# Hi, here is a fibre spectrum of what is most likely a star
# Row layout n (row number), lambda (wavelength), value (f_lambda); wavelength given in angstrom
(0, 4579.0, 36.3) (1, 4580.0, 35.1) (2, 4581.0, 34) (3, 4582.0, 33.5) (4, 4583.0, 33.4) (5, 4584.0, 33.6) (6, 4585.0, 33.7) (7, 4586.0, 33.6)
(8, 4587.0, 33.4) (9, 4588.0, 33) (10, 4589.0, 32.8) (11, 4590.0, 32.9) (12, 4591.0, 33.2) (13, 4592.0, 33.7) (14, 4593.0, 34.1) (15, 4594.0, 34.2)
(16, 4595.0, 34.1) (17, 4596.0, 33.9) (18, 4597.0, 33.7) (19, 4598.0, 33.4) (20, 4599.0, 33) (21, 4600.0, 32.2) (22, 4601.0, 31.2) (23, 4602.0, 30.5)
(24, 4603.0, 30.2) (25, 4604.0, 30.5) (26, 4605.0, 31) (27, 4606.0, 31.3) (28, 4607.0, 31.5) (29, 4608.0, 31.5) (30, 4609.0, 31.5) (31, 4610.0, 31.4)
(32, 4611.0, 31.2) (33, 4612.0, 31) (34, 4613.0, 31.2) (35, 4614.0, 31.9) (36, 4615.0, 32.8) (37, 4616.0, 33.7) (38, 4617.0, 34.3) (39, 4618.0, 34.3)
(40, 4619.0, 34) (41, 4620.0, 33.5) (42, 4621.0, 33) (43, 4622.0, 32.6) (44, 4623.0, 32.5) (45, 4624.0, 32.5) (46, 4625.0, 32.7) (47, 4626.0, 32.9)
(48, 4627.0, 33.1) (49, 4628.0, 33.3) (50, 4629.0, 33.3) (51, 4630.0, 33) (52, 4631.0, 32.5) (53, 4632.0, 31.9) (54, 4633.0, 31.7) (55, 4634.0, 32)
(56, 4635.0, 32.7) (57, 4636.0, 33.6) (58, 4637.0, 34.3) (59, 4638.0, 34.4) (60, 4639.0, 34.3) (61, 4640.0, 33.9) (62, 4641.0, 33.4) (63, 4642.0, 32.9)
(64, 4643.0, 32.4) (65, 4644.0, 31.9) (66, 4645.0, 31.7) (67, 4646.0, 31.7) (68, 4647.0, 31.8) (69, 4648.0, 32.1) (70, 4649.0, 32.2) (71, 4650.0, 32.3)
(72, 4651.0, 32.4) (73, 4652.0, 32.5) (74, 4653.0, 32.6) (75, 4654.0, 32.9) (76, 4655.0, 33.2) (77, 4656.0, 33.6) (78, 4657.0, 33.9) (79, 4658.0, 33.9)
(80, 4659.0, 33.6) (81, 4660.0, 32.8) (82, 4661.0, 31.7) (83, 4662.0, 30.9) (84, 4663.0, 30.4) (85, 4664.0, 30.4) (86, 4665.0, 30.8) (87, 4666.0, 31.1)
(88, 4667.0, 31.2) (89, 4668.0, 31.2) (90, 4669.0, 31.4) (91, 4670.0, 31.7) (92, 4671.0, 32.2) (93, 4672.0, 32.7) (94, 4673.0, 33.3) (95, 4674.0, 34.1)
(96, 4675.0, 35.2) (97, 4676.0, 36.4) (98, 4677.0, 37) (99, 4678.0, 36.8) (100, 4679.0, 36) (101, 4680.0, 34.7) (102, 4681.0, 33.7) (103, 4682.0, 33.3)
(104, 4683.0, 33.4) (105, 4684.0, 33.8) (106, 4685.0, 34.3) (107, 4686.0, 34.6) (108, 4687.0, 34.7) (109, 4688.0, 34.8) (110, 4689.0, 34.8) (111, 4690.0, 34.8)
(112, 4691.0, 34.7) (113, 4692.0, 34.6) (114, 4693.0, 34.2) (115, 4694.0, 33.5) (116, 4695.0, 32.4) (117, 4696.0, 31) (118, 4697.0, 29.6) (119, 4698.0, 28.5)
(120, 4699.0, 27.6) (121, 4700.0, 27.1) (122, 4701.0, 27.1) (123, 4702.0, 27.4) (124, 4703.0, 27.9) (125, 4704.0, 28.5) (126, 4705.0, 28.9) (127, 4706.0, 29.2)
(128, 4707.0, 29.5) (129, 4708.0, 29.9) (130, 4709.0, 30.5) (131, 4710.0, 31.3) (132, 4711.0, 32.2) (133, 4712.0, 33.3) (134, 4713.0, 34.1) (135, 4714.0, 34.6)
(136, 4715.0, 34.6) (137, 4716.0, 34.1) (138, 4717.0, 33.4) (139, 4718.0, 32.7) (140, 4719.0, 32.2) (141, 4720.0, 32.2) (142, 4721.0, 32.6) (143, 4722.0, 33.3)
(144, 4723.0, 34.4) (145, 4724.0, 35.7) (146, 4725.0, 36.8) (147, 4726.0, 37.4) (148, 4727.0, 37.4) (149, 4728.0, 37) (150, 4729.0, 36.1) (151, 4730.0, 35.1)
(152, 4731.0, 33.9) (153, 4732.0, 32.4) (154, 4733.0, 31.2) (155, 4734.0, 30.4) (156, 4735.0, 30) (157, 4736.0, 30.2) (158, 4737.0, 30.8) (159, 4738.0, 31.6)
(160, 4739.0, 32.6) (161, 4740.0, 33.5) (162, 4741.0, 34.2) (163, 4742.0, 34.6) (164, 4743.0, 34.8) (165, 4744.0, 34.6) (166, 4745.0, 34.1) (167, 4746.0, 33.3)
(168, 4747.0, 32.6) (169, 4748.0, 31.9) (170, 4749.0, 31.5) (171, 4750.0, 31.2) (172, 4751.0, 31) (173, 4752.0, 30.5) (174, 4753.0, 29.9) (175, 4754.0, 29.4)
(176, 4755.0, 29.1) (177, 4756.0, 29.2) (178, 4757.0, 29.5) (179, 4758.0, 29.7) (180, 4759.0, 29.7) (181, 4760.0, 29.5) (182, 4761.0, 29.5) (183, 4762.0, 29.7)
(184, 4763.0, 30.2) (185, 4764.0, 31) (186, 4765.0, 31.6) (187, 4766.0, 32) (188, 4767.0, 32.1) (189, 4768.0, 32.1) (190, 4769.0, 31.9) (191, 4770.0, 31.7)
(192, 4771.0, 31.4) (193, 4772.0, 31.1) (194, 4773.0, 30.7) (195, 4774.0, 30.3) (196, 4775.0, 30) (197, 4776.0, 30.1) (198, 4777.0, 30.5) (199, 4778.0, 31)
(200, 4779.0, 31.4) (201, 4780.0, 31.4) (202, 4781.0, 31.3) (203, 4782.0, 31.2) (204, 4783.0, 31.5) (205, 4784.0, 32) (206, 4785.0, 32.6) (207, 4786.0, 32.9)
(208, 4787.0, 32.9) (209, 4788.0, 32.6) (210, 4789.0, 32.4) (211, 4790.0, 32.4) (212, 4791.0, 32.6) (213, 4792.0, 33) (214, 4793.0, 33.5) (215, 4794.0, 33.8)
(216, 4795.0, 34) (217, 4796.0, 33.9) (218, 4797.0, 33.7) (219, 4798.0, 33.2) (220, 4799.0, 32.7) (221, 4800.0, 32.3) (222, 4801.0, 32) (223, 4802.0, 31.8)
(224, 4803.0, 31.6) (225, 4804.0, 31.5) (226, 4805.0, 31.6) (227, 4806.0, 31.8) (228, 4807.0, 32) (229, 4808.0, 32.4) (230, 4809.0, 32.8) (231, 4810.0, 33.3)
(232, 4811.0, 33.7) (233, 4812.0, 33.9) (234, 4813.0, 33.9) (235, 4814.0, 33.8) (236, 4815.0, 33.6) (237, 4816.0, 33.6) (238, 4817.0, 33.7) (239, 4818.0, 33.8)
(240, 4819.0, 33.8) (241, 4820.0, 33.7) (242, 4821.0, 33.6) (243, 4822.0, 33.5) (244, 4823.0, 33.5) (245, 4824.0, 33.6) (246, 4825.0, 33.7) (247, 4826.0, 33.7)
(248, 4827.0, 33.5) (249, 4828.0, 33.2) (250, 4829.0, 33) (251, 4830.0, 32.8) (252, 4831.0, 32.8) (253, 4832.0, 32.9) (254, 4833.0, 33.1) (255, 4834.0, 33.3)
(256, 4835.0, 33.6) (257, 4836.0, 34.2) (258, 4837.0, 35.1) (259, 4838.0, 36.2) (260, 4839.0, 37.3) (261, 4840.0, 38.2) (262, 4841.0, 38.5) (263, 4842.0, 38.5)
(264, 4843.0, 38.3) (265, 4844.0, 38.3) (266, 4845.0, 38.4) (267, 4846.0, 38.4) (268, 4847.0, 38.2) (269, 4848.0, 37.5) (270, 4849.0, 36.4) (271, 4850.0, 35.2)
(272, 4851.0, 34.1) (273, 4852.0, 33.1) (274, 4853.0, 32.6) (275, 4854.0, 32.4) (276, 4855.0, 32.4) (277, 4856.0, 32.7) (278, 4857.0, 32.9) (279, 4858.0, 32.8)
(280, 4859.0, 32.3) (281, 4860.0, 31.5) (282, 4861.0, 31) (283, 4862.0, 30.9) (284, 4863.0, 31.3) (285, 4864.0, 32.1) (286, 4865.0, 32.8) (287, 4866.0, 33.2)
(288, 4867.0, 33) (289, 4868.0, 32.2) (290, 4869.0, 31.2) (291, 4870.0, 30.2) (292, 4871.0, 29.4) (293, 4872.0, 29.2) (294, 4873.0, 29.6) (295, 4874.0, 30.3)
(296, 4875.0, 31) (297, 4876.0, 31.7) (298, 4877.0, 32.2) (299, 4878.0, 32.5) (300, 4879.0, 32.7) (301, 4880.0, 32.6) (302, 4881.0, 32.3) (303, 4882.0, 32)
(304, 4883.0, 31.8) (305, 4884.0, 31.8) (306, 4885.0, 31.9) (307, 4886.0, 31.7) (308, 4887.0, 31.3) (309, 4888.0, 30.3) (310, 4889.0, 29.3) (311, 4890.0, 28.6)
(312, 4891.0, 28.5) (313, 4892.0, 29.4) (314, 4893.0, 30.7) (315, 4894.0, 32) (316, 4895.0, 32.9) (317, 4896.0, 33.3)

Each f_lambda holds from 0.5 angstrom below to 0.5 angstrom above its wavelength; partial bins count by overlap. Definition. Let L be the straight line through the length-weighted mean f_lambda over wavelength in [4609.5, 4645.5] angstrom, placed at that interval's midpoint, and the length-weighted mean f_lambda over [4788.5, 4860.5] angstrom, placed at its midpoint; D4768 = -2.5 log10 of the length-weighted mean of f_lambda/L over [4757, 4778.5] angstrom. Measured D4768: 0.10 mag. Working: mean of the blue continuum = 32.8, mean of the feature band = 30.7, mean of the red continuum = 33.9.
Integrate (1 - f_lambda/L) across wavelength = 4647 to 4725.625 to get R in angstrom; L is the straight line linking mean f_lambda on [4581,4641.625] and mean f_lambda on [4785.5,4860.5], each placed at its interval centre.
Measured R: 1.5 angstrom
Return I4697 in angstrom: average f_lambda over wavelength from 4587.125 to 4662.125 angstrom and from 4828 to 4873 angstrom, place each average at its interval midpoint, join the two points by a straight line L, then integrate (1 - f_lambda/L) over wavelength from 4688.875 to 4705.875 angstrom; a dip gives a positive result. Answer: 1.3 angstrom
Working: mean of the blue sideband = 32.7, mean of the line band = 30.6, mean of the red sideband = 33.9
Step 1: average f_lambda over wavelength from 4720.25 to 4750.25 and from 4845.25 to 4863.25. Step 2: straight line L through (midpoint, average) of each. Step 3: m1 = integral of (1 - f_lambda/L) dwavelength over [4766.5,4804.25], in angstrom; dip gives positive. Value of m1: 1.78 angstrom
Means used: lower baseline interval 33.5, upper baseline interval 33.7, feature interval 32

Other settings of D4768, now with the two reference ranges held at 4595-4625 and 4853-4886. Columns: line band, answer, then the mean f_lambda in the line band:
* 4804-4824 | -0.045 mag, 33.2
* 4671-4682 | -0.085 mag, 34.8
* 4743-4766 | 0.036 mag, 31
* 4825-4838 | -0.057 mag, 33.5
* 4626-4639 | -0.026 mag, 33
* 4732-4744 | -0.009 mag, 32.3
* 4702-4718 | 0.024 mag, 31.4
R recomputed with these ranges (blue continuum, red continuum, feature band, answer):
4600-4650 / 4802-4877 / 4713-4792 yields 2.0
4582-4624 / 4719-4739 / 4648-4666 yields 0.4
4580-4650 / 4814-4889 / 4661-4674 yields 0.5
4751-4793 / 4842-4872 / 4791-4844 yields -2.2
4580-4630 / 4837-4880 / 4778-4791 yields 0.5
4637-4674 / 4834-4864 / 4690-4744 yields 1.4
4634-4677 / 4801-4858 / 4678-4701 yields 0.0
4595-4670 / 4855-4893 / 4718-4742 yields -1.2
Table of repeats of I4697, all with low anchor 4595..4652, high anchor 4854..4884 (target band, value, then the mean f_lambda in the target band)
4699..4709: 1.2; 28.5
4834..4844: -1.5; 36.6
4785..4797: -0.4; 33.1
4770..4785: 0.4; 31.1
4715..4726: -0.6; 33.9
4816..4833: -0.8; 33.4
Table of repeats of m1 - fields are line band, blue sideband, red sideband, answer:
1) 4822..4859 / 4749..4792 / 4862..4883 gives -4.0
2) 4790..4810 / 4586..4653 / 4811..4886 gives 0.4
